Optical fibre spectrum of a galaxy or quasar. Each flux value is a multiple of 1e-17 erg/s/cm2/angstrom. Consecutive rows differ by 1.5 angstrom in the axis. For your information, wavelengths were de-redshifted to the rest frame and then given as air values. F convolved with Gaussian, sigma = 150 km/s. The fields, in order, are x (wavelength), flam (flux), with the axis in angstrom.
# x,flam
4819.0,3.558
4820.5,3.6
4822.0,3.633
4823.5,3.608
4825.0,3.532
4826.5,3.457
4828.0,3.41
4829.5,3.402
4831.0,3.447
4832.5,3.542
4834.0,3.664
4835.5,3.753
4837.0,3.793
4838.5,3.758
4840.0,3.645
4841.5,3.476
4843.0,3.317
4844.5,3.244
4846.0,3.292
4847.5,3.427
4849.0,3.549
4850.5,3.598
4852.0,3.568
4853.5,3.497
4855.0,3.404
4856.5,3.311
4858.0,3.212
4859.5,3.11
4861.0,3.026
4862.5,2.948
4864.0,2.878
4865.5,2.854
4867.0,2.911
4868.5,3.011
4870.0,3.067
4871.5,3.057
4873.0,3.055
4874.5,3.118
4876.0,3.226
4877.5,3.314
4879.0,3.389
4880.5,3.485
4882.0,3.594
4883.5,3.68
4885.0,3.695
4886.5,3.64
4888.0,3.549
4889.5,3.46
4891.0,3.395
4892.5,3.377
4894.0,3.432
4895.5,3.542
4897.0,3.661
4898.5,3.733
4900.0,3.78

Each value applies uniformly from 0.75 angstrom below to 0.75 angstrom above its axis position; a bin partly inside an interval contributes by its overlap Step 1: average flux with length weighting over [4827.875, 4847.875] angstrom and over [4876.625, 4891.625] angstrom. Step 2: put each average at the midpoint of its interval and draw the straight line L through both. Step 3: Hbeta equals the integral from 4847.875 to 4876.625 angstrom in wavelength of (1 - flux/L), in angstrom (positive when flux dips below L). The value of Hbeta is 2.7 angstrom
